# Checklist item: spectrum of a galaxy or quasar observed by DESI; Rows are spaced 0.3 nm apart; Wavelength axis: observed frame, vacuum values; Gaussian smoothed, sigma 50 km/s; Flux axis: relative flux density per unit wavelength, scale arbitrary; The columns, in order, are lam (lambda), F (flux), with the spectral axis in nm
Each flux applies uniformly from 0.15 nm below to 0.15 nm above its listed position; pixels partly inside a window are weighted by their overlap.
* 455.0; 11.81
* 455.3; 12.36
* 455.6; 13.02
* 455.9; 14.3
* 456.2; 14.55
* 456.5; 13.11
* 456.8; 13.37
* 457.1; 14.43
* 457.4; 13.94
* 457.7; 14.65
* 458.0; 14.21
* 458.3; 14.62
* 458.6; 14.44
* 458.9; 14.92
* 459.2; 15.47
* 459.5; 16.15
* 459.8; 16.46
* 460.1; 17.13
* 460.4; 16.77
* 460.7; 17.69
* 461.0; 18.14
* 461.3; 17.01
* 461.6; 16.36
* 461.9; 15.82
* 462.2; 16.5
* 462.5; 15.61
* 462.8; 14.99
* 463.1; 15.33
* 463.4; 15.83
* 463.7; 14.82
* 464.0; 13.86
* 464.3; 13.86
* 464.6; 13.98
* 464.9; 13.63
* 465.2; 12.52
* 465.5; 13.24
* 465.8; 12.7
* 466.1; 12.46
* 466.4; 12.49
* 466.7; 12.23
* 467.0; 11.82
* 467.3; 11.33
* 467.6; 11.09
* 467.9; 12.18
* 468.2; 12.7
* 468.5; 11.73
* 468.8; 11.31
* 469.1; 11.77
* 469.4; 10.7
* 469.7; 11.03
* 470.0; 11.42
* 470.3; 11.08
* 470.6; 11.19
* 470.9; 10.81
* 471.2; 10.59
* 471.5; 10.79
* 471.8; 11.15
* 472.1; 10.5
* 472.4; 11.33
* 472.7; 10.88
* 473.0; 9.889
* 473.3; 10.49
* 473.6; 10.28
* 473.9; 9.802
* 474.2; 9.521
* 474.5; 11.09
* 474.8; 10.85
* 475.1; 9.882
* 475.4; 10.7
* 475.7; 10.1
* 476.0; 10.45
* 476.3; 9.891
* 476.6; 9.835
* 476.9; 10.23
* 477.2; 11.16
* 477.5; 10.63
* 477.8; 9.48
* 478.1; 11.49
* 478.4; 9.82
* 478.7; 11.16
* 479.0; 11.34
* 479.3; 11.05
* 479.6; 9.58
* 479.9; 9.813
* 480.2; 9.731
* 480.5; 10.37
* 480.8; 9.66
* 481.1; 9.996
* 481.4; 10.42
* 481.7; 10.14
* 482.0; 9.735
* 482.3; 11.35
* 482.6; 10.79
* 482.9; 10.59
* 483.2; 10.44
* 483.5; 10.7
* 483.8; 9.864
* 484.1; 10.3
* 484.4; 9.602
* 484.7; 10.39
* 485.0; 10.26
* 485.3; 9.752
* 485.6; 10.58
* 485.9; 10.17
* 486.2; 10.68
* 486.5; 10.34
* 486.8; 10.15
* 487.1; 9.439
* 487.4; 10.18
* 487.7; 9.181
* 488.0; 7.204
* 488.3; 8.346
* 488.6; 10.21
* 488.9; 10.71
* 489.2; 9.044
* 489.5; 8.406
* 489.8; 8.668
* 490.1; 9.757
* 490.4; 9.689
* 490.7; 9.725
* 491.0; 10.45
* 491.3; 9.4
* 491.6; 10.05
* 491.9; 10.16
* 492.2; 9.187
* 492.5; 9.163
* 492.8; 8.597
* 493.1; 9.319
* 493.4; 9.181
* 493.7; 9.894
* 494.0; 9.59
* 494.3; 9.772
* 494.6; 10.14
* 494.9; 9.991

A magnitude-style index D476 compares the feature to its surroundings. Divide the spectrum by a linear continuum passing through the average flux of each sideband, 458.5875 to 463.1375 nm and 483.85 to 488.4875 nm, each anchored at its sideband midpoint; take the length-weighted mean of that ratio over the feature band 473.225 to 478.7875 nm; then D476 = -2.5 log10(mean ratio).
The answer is 0.192 mag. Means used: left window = 16.2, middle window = 10.4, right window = 9.78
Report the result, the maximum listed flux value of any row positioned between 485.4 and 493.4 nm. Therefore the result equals 10.71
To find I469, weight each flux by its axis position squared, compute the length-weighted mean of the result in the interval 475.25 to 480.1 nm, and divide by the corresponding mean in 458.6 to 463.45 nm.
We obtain 0.69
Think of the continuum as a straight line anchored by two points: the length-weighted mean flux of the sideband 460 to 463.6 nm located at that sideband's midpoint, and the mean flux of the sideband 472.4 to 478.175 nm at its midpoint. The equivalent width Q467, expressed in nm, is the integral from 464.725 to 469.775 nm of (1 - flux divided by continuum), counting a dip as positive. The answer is 0.68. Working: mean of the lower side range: 16.4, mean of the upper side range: 10.4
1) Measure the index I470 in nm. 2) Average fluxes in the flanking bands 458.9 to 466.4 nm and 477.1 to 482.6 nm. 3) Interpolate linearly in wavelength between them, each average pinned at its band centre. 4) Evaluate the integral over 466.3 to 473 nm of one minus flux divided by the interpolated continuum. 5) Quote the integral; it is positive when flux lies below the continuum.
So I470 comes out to 0.97 nm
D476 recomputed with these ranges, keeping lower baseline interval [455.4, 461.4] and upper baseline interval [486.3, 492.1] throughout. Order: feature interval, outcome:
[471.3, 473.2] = 0.18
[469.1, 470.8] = 0.17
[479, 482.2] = 0.10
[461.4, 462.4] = -0.12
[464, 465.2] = 0.03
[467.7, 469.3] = 0.13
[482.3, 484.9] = 0.02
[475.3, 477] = 0.17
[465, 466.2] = 0.09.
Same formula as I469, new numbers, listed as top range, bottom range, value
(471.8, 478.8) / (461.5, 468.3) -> 0.80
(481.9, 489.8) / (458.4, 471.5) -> 0.79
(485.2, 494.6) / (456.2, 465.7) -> 0.72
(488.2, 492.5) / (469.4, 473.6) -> 0.95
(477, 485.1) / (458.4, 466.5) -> 0.74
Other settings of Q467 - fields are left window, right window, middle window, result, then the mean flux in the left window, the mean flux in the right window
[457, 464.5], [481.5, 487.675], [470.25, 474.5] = 0.78 nm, 15.6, 10.3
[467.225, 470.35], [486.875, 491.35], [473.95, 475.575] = 0.08 nm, 11.5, 9.37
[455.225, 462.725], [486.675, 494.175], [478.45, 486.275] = 0.43 nm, 15.3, 9.43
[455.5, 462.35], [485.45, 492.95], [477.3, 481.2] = 0.39 nm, 15.4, 9.58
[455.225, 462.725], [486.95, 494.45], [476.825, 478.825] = 0.21 nm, 15.3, 9.41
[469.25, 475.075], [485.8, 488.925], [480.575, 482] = 0.00 nm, 10.7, 9.64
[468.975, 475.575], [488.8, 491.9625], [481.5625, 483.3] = -0.07 nm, 10.7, 9.61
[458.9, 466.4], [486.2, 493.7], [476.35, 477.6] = 0.18 nm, 15.2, 9.47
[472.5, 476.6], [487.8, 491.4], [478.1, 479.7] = -0.11 nm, 10.3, 9.3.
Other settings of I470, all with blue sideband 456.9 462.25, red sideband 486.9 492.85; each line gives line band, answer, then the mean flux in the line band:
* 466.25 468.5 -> 0.35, 12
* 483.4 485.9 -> 0.08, 10.2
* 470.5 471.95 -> 0.26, 10.9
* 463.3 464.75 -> 0.04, 14.4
